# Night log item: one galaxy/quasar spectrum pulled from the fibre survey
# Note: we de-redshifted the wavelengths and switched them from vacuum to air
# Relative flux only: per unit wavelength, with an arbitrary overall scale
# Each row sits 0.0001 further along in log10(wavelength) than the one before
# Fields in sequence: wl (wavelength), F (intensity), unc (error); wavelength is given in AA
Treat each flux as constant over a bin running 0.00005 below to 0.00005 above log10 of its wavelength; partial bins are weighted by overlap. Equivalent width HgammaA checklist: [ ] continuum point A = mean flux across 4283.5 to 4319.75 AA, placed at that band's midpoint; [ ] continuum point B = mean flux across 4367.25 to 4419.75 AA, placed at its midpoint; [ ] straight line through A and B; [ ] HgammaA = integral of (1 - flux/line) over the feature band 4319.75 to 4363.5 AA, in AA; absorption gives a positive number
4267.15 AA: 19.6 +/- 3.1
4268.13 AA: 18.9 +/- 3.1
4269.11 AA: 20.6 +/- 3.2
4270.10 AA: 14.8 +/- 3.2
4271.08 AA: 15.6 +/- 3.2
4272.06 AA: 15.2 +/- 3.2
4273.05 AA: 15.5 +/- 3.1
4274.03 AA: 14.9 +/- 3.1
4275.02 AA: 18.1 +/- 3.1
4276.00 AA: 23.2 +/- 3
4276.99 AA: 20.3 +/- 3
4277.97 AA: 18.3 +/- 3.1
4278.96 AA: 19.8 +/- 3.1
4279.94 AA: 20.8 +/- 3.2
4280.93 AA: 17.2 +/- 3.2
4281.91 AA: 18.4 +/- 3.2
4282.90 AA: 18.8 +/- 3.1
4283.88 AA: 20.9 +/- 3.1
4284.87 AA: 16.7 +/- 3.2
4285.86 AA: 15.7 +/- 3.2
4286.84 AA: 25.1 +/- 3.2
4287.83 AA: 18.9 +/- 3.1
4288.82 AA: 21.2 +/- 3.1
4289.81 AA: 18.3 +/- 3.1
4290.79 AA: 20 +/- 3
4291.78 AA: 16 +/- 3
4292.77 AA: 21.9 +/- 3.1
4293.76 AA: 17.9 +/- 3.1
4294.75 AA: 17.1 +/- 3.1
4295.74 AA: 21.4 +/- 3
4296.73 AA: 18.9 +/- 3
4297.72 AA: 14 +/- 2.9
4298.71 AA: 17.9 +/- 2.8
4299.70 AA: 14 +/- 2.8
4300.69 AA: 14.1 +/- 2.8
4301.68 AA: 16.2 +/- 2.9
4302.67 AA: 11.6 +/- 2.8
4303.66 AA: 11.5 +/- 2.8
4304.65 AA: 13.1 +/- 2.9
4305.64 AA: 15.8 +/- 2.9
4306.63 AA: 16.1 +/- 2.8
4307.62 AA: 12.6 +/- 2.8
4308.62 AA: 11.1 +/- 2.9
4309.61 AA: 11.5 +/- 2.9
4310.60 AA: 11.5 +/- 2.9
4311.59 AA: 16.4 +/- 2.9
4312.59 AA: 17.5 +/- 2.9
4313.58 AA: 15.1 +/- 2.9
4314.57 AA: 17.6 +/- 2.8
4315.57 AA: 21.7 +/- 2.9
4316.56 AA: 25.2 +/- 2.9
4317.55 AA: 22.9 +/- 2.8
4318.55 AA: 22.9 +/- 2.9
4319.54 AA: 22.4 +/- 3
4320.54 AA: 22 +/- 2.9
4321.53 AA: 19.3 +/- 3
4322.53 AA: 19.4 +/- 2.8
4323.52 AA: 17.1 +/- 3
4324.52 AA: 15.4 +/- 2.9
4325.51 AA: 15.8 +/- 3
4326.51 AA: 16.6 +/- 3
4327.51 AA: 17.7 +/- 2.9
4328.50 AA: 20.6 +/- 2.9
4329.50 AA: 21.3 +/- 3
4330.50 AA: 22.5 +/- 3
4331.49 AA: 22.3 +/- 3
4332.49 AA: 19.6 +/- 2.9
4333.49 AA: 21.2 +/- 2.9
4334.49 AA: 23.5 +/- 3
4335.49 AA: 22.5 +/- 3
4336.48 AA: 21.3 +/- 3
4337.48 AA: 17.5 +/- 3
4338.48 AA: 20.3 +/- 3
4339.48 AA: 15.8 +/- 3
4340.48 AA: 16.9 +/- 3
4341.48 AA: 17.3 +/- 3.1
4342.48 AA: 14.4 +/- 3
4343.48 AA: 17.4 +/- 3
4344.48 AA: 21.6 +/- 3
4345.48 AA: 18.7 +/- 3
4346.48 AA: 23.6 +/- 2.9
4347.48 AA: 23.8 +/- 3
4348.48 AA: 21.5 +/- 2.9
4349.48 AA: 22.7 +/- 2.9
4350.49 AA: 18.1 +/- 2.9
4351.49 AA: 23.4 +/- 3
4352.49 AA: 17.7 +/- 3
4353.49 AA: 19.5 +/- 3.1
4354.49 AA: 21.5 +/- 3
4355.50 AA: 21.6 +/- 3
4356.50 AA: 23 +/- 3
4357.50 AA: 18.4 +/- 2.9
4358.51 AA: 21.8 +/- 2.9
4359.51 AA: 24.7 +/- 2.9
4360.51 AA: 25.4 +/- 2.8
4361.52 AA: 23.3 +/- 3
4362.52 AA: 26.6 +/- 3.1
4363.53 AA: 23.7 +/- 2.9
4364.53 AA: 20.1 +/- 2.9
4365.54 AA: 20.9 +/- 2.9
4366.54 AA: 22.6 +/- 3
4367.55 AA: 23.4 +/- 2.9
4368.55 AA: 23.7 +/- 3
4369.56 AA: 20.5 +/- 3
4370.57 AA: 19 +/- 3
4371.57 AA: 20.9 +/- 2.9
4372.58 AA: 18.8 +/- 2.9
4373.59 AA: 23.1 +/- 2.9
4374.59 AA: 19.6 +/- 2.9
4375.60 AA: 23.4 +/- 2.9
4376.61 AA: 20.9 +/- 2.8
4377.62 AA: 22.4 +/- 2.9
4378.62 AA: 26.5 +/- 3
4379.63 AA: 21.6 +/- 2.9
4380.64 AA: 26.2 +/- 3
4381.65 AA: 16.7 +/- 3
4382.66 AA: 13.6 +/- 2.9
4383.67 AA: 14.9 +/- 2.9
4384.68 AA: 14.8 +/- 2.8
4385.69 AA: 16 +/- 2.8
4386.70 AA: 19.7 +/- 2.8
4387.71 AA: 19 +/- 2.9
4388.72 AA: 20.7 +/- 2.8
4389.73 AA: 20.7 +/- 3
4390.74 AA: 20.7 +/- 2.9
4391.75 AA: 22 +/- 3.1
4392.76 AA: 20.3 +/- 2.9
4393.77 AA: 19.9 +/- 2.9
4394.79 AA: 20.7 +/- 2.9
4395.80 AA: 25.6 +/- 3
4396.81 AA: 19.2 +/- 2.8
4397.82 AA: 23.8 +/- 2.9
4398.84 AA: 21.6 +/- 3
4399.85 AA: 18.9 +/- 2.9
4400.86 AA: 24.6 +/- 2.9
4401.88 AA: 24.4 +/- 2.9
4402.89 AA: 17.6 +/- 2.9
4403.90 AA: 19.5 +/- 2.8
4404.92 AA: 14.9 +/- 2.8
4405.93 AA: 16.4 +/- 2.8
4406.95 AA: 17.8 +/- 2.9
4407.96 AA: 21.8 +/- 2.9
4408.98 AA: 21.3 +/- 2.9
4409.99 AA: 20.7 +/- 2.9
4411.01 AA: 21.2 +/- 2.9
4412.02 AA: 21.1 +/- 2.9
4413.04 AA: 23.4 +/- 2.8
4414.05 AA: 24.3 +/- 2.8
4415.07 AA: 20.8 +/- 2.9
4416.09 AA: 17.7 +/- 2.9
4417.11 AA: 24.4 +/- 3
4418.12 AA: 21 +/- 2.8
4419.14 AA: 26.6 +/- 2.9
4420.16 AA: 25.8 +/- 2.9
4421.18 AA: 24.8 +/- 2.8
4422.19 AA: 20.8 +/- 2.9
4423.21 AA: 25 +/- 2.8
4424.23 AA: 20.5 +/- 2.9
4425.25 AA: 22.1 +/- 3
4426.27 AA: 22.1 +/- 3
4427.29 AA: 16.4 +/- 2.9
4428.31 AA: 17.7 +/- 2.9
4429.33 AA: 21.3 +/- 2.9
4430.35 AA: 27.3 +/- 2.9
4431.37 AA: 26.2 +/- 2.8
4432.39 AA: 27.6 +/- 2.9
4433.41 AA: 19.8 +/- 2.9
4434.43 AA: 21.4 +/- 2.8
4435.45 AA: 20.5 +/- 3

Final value -3.6 AA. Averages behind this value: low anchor 17.3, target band 20.4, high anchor 20.7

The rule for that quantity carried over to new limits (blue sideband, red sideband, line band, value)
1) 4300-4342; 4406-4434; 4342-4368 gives -2.89 AA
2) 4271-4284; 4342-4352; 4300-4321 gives 3.09 AA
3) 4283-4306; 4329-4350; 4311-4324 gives -0.73 AA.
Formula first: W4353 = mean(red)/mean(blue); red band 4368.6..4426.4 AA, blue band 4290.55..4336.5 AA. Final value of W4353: 1.2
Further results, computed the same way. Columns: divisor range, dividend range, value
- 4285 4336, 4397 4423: 1.19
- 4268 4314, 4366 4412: 1.20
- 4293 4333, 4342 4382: 1.24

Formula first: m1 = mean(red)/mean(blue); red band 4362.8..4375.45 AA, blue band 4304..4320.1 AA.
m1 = 1.26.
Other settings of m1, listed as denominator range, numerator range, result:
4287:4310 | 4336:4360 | 1.23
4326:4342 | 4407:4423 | 1.13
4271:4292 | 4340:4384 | 1.13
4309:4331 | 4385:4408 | 1.08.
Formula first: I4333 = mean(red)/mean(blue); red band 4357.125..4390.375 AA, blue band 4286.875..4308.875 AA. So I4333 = 1.3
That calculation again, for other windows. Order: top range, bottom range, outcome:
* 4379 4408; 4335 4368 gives 0.94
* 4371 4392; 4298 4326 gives 1.20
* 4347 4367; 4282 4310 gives 1.31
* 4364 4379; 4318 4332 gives 1.10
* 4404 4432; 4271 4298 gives 1.16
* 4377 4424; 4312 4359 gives 1.05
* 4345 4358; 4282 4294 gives 1.09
